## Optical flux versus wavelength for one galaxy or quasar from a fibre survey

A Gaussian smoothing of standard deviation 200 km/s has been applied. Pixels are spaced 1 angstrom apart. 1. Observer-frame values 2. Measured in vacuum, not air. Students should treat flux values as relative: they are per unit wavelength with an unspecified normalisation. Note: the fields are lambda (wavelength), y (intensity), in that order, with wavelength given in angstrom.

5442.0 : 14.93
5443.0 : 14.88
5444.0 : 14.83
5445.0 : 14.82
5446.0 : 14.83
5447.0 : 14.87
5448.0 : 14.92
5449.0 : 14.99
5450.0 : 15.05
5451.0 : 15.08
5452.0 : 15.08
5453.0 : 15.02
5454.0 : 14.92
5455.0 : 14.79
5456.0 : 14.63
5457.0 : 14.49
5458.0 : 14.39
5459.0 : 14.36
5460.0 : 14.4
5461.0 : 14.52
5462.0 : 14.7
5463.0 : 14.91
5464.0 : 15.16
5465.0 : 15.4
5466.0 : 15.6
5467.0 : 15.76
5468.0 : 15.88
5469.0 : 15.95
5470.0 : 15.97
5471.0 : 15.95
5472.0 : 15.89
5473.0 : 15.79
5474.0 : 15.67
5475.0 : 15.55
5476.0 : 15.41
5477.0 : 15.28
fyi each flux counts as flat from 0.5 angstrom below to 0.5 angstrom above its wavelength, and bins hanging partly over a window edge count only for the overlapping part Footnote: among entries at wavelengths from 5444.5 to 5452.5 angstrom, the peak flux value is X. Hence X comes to 15.08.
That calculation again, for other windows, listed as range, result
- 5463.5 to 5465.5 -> 15.4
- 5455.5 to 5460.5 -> 14.63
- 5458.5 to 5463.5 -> 14.91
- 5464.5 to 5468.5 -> 15.88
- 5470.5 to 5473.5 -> 15.95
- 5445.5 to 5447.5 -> 14.87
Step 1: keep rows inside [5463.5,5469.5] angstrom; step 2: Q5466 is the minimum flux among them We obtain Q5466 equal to 15.16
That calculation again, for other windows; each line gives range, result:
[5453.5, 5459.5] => 14.36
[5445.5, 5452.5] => 14.83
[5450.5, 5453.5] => 15.02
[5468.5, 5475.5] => 15.55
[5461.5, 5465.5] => 14.7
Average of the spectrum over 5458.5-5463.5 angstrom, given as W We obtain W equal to 14.6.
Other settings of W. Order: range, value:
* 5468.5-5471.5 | 16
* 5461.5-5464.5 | 14.9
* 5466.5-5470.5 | 15.9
